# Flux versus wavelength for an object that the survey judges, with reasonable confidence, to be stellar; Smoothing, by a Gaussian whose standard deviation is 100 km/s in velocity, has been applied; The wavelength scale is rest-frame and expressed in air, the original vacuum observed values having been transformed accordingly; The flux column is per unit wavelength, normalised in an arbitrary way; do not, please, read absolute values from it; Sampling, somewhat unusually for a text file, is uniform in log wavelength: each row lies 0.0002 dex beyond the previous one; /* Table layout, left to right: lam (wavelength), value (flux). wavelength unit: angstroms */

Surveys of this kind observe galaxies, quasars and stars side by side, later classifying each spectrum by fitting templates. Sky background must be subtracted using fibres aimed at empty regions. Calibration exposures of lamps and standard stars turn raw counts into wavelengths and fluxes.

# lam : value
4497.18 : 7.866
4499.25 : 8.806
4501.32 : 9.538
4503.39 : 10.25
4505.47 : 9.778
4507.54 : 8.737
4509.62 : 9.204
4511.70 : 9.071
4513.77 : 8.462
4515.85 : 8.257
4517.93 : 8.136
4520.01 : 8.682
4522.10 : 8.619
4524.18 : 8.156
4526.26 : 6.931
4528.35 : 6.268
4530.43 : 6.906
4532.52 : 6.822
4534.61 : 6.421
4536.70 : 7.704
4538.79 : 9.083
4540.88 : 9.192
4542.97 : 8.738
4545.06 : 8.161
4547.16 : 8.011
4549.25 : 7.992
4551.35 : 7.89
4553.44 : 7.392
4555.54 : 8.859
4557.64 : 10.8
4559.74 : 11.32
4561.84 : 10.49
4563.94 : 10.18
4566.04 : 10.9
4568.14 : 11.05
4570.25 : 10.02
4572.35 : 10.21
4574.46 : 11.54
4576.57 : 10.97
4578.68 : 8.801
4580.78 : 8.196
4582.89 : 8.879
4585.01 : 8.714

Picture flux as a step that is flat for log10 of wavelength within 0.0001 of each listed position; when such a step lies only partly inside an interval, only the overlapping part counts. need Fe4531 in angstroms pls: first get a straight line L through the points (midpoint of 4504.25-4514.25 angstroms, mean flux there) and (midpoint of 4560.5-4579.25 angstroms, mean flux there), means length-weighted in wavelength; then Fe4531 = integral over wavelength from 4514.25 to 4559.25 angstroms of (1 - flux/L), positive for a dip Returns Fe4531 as 7.6 angstroms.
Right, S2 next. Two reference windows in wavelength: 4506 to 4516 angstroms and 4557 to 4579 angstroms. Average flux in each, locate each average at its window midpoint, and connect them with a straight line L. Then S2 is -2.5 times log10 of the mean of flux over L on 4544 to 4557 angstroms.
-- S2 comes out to 0.23 mag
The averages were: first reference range 8.85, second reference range 10.6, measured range 8.14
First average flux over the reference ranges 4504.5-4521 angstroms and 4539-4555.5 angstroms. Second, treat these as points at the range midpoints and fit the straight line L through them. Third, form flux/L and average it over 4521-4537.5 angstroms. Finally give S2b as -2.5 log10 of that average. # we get 0.18 mag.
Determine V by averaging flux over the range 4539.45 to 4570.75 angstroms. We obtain 9.39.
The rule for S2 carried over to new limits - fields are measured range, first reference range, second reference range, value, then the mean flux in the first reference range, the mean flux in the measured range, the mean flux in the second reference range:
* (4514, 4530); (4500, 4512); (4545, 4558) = 0.15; 9.44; 7.86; 8.34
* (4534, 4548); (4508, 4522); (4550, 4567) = 0.13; 8.63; 8.24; 9.69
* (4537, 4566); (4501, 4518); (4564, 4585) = 0.07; 9.08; 9.12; 10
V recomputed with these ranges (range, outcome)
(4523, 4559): 7.99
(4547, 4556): 7.98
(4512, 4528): 8.14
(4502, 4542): 8.26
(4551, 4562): 9.48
